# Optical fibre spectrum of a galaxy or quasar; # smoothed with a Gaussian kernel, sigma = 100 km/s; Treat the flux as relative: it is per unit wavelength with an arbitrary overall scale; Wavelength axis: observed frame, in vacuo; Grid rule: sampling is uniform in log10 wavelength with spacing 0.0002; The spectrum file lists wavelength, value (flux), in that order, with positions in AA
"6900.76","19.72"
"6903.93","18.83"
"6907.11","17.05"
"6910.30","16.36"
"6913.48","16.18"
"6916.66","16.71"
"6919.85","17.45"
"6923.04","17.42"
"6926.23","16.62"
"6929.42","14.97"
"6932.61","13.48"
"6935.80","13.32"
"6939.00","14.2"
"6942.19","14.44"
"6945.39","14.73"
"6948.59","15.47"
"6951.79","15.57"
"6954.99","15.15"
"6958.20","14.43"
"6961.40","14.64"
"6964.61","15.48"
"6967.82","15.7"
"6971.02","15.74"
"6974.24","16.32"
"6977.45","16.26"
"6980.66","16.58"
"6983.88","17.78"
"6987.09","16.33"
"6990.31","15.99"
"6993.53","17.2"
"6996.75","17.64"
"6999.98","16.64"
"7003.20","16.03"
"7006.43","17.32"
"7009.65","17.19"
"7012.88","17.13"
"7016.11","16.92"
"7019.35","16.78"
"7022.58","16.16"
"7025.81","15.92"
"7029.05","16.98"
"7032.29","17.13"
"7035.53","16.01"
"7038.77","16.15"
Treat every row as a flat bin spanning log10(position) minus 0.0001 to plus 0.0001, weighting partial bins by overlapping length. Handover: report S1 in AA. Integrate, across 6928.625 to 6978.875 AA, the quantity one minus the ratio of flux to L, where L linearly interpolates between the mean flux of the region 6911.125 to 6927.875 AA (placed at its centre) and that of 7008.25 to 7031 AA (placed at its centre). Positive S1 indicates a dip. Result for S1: 5.4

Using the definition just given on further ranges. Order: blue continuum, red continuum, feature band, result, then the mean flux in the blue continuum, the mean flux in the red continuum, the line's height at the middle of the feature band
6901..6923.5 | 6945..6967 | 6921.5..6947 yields 2.1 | 17.3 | 15.1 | 16.2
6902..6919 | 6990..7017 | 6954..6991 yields 2.4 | 17.1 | 16.9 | 17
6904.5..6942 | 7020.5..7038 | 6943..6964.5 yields 1.3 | 15.8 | 16.4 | 16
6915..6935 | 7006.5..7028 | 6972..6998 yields -0.4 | 16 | 16.7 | 16.5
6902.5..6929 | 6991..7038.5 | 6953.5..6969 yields 1.7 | 17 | 16.8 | 16.9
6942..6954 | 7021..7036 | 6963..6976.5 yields -0.3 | 15.1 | 16.5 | 15.5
